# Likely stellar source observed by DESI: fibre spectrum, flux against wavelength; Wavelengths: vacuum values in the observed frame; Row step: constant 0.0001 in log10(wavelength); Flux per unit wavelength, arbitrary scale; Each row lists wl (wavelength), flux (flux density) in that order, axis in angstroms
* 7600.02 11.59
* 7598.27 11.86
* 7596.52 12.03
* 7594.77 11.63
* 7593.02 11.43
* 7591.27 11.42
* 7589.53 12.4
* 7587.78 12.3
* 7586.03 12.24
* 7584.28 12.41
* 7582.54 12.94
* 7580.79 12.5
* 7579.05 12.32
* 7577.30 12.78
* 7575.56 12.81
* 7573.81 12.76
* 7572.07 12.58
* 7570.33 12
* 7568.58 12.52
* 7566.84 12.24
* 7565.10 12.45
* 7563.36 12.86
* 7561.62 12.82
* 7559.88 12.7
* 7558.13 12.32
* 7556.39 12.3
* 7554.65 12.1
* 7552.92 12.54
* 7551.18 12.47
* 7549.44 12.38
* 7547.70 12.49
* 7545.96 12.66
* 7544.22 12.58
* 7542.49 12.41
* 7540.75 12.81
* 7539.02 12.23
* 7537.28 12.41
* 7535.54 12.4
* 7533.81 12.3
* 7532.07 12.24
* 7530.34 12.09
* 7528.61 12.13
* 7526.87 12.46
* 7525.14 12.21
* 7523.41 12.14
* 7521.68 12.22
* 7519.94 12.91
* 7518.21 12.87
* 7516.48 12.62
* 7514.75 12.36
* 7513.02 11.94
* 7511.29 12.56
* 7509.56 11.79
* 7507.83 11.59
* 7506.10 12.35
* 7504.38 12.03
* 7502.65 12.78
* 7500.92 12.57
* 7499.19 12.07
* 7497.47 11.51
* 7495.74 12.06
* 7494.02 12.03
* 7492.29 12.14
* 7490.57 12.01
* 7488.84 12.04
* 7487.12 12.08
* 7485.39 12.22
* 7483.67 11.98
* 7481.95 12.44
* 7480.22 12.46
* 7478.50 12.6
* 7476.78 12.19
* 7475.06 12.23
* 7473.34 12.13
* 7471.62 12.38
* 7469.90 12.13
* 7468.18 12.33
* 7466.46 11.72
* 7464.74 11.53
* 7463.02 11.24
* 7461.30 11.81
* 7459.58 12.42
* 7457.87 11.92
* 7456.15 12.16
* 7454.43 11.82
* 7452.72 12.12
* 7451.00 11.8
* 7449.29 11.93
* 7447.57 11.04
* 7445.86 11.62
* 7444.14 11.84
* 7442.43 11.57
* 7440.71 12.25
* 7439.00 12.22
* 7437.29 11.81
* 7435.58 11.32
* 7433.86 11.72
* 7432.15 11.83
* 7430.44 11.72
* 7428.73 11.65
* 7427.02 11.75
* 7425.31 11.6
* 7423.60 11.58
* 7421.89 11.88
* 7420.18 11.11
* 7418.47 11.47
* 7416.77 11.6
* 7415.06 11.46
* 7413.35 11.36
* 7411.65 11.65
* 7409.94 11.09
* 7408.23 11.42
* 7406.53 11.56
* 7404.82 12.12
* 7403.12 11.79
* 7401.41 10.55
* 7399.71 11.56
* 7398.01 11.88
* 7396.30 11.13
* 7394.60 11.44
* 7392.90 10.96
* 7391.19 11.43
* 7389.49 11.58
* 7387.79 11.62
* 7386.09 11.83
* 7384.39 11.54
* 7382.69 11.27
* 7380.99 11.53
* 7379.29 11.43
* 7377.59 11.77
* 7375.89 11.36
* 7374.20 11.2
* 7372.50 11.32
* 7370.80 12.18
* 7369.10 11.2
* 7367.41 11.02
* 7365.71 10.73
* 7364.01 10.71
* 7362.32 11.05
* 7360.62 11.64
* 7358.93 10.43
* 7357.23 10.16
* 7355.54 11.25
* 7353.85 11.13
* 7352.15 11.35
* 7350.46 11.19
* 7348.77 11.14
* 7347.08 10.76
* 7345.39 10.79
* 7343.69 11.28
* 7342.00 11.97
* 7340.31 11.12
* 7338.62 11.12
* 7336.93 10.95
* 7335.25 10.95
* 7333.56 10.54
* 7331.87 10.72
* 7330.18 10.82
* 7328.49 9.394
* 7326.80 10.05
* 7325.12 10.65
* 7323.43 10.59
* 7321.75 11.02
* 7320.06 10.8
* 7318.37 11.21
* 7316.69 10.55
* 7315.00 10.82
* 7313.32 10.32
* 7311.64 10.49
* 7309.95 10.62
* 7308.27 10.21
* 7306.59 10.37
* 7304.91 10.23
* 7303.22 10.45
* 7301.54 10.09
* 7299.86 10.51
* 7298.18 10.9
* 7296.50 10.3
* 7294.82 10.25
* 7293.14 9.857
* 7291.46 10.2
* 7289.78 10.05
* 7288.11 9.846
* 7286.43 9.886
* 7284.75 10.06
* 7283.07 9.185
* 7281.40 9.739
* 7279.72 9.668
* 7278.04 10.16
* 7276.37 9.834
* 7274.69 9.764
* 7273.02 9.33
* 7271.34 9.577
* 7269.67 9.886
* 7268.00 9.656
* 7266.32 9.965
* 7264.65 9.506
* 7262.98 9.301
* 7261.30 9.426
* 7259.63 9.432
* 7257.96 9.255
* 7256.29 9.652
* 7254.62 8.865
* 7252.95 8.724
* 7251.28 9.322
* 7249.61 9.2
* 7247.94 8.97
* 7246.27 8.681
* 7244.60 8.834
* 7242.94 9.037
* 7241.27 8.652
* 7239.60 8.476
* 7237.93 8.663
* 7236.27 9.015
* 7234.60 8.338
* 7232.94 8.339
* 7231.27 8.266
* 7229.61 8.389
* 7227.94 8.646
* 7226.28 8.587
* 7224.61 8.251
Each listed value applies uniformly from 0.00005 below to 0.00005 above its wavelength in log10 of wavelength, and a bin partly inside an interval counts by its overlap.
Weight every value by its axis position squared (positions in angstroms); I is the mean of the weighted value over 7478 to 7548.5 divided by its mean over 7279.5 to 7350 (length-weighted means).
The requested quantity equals 1.23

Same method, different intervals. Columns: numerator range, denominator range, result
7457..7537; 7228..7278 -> 1.43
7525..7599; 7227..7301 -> 1.42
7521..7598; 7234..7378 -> 1.29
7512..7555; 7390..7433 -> 1.11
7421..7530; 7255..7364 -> 1.21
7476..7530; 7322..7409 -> 1.14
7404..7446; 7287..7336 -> 1.15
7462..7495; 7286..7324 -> 1.22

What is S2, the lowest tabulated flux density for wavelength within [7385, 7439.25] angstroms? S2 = 10.55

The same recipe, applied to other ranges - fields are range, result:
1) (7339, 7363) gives 10.16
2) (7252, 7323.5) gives 8.724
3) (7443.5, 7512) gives 11.04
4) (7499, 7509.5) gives 11.59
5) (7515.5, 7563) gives 12.09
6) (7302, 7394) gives 9.394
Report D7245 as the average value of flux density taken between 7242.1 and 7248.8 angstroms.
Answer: 8.88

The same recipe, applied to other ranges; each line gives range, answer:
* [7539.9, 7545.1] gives 12.6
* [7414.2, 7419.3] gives 11.5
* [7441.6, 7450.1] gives 11.6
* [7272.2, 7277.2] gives 9.64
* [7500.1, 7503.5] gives 12.7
